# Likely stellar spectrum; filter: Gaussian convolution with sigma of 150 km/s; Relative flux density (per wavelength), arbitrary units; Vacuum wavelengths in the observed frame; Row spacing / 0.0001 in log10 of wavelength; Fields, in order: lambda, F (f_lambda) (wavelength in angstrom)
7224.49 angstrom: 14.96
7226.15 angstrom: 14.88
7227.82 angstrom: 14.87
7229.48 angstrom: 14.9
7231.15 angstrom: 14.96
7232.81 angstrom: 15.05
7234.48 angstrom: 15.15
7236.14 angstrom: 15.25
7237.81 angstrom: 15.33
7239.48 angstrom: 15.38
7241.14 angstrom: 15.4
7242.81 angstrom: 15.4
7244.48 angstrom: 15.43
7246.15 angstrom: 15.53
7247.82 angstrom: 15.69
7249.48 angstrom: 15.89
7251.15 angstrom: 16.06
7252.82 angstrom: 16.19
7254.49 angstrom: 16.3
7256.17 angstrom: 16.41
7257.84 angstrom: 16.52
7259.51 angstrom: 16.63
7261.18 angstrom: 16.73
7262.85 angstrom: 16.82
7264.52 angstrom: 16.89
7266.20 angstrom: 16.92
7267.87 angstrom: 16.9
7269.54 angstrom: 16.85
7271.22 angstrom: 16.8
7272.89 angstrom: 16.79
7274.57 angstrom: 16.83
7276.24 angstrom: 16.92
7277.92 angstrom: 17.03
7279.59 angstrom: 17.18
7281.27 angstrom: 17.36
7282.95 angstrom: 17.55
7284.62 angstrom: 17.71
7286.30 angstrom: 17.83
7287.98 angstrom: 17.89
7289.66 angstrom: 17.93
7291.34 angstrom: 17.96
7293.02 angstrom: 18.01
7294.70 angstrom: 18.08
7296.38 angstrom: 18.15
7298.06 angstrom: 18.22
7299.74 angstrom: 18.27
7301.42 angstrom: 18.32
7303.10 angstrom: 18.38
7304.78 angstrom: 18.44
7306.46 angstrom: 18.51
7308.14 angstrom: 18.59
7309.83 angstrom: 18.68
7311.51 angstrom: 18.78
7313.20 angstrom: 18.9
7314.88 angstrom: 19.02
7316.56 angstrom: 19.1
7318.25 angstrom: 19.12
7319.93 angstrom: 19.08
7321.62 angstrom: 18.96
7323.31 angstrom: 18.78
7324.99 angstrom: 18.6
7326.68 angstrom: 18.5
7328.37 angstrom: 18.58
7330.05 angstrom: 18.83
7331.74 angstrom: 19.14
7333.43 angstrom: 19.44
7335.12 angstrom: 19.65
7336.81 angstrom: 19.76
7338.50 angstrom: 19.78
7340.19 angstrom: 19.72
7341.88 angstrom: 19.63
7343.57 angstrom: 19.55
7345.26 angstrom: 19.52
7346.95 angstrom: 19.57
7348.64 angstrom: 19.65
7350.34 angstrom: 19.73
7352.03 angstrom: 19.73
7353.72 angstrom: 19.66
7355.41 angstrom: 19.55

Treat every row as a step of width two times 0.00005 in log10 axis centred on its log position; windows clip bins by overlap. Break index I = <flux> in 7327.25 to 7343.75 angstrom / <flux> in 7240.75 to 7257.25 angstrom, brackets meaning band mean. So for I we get 1.2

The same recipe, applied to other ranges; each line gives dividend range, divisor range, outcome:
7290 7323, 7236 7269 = 1.15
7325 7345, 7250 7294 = 1.13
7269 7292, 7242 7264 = 1.07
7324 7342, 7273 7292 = 1.10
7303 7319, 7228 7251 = 1.22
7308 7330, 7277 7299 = 1.06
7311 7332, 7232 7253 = 1.22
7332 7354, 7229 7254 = 1.27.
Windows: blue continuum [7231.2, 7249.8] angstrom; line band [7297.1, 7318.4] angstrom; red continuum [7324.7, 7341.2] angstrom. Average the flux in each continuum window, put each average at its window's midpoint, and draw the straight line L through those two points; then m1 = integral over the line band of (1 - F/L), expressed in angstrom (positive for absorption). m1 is -0.5 angstrom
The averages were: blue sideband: 15.4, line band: 18.6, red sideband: 19.2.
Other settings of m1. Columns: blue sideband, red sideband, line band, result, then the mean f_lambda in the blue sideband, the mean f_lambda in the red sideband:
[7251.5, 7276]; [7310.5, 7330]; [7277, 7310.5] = -0.3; 16.7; 18.9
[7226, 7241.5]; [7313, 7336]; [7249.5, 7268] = -0.4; 15.1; 19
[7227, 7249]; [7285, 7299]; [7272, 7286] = 0.1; 15.3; 18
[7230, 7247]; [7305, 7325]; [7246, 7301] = -0.6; 15.3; 18.8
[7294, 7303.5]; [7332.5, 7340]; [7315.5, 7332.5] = 0.3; 18.2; 19.6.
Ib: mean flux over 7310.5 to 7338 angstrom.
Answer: 19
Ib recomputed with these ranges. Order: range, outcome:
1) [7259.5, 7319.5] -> 17.8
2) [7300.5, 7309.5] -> 18.5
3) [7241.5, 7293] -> 16.8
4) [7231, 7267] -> 15.9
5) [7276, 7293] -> 17.6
